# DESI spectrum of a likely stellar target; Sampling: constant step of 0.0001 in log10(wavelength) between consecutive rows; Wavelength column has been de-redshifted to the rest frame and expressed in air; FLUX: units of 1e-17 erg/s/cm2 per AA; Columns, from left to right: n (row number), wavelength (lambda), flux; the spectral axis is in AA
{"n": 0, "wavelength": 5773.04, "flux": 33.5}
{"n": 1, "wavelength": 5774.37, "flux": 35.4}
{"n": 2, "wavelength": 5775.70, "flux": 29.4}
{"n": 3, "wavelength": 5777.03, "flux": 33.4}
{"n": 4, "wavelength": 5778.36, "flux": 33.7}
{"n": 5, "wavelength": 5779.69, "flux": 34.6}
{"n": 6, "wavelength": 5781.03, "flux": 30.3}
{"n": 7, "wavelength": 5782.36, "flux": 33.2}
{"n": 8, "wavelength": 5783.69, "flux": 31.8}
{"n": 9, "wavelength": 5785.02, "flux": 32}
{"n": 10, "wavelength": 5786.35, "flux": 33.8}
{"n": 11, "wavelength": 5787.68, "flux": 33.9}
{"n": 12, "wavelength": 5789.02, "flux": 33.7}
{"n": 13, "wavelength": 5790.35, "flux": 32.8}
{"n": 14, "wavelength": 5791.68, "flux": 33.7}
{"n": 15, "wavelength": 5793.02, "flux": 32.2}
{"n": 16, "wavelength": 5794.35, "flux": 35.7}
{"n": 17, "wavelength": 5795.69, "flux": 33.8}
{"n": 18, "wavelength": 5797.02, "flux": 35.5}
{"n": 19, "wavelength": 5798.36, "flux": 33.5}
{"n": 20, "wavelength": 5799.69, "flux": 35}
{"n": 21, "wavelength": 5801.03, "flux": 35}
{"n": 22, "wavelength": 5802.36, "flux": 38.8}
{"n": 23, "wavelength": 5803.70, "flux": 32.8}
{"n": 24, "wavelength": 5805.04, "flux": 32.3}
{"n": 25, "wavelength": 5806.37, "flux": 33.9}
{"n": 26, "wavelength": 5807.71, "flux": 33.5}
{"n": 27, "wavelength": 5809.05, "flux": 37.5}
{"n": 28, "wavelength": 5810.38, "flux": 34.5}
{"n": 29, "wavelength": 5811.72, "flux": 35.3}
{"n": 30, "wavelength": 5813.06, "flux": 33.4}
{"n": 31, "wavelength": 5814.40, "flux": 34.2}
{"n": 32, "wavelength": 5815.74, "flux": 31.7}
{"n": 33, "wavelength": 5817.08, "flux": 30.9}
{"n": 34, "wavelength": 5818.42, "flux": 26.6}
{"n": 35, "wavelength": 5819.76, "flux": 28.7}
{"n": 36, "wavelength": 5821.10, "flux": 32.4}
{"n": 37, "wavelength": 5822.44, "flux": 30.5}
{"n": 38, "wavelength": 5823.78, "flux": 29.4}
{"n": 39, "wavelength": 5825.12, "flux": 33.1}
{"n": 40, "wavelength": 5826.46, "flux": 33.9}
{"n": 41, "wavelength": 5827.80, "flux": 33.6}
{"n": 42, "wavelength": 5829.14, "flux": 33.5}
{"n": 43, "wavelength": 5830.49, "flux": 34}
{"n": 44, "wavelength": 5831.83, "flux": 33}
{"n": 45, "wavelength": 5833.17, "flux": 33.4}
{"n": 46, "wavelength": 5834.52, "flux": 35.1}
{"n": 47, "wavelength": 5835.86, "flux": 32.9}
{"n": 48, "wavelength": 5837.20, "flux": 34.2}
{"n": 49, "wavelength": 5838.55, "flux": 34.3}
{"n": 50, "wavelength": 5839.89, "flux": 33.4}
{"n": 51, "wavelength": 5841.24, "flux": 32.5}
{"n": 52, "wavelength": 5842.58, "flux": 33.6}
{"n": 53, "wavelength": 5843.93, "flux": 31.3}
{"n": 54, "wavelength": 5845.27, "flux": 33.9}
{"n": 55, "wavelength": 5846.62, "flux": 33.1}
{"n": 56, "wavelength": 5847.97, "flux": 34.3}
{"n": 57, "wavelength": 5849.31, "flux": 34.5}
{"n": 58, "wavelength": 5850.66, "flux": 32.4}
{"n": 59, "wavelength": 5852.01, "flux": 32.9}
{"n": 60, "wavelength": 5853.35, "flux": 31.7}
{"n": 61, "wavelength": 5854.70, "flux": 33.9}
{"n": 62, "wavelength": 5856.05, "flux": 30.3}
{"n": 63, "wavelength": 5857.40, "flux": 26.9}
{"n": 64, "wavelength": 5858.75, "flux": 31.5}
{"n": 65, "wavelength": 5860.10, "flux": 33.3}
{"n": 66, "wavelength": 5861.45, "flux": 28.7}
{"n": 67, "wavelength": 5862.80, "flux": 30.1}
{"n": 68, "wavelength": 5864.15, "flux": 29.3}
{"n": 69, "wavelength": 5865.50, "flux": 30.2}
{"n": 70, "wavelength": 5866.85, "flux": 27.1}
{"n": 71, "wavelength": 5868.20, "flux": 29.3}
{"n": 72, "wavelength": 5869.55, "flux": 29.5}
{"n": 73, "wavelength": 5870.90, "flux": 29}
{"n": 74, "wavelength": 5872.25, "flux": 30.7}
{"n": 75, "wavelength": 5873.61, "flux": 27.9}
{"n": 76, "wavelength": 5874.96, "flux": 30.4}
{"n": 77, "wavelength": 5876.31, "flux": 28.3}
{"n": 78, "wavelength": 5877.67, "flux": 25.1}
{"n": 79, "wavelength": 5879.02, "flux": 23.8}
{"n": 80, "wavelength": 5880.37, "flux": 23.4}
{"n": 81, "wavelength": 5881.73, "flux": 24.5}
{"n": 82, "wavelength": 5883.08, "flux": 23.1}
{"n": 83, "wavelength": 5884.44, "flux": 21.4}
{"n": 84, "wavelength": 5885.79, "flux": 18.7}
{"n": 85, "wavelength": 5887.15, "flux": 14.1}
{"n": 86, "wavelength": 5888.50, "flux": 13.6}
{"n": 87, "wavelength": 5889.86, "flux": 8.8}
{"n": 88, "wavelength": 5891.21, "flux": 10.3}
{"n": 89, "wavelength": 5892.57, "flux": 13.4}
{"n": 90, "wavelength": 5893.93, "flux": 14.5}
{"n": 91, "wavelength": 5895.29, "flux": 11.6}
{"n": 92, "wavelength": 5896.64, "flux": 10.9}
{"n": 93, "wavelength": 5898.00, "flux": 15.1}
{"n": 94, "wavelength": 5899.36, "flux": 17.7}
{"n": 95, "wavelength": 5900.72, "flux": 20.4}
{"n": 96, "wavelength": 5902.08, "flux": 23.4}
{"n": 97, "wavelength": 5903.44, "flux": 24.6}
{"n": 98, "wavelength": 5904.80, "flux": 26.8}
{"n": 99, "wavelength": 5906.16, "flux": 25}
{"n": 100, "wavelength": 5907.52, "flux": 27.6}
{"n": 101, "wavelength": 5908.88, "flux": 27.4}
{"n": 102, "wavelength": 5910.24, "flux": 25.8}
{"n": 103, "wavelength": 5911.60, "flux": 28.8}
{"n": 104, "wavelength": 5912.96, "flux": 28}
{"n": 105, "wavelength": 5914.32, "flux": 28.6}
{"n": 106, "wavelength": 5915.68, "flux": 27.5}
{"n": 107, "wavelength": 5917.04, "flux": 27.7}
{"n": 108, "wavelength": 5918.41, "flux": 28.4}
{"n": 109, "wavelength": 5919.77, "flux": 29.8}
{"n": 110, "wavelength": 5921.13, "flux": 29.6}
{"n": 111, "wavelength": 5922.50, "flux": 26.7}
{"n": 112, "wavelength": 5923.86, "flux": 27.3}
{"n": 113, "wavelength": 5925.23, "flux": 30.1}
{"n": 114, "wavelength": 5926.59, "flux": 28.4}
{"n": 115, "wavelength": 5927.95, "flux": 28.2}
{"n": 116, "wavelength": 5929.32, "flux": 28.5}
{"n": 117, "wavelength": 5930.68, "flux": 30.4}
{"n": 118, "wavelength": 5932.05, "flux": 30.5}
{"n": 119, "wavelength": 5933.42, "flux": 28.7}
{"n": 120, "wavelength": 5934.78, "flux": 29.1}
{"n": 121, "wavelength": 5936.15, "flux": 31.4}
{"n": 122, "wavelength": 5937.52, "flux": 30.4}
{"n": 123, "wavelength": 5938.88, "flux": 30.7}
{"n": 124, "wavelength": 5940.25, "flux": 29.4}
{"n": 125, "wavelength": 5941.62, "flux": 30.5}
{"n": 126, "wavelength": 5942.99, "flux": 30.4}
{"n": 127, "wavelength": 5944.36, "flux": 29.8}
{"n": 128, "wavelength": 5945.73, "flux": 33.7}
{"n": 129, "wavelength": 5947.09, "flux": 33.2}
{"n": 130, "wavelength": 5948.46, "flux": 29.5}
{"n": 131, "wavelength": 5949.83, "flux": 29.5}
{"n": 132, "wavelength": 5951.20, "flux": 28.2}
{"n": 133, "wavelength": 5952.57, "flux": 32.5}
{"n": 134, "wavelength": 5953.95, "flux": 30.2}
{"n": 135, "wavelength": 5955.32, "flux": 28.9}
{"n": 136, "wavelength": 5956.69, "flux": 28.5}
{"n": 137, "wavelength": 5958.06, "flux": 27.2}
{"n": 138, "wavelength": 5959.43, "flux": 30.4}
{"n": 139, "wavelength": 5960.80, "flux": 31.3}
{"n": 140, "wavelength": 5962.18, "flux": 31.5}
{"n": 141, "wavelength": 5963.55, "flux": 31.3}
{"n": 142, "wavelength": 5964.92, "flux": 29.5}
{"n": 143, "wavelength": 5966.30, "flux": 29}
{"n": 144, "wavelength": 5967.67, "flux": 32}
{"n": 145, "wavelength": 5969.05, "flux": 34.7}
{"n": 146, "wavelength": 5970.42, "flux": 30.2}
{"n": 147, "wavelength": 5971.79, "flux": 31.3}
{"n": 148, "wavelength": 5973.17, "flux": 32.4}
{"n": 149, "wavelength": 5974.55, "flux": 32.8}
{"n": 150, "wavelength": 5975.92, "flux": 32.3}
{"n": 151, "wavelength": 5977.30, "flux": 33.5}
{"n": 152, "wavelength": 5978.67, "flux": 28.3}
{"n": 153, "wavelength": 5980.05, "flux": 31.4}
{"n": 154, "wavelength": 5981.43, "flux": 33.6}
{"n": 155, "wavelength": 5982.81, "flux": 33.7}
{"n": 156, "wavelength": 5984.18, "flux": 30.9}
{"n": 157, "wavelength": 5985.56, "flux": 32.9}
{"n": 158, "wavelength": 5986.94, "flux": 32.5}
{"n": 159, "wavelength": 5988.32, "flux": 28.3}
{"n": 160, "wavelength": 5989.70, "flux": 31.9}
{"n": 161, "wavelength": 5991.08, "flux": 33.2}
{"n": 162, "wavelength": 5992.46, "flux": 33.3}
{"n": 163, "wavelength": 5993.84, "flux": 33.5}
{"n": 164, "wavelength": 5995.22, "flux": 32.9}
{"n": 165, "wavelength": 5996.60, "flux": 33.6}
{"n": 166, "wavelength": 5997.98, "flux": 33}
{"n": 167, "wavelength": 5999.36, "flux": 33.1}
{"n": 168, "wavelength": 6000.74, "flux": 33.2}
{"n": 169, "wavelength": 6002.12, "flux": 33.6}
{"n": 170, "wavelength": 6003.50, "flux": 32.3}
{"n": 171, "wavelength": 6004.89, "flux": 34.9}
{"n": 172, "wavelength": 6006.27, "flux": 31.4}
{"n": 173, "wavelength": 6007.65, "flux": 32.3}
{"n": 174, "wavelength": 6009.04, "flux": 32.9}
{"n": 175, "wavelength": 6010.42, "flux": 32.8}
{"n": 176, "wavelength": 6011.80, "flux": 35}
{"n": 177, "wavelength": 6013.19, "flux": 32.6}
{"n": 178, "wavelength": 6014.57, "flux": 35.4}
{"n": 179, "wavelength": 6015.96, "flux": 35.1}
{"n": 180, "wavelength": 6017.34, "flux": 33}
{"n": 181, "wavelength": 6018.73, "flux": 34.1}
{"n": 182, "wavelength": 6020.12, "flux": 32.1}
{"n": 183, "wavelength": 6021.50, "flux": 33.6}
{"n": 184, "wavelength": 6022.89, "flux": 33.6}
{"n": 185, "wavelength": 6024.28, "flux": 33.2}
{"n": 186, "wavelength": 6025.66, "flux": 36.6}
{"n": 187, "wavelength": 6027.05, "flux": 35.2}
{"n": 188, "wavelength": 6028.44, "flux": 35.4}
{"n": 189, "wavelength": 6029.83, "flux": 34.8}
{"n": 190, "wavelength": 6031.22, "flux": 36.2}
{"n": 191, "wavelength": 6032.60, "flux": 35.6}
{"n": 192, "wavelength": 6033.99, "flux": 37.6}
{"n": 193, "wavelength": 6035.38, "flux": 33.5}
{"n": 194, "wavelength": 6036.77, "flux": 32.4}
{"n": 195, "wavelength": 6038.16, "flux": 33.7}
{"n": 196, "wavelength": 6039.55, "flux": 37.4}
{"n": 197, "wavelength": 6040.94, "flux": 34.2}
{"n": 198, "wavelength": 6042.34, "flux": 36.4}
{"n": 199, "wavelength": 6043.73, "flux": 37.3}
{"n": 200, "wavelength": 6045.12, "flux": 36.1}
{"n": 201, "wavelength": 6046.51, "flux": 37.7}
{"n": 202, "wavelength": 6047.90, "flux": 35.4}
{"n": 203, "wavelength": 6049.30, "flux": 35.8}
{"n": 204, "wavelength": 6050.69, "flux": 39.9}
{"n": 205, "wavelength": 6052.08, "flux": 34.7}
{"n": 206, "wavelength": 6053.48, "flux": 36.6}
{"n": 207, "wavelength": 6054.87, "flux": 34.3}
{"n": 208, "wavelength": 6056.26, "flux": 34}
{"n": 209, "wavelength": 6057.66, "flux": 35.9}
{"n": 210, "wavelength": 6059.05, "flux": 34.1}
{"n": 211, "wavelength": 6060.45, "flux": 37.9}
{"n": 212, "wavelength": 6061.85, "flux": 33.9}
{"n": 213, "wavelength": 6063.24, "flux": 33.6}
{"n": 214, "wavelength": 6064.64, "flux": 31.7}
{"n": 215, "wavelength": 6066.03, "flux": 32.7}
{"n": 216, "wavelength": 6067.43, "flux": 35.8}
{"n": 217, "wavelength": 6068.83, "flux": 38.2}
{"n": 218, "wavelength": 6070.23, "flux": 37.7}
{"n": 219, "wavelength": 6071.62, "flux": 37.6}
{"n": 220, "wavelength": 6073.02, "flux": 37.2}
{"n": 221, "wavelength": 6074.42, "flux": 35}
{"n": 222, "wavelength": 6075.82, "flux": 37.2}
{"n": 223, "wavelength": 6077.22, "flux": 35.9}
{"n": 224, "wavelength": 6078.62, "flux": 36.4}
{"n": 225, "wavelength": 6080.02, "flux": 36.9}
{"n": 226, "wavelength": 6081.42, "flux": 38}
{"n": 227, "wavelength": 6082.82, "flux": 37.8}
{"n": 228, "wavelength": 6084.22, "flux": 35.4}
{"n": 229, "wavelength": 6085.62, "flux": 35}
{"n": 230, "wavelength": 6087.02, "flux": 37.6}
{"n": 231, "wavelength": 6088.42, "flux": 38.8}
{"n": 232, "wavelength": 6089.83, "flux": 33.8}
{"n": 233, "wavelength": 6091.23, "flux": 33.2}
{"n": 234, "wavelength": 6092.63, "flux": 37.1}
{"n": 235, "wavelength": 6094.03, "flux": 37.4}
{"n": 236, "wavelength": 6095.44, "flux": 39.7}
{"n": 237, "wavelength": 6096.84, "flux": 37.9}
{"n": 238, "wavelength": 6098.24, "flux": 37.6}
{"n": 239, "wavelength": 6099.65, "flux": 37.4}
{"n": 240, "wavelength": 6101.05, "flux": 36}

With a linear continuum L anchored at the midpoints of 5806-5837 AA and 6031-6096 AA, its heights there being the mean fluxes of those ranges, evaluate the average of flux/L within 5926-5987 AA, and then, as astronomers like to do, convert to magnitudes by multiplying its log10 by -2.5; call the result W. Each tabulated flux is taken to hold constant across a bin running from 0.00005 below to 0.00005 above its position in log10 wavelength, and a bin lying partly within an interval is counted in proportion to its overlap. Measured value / 0.13 mag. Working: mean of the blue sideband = 32.8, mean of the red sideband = 36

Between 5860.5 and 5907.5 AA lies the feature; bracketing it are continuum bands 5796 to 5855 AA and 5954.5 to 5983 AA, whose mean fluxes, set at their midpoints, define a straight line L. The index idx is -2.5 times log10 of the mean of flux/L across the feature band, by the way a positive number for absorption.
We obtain 0.40 mag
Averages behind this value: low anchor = 33.3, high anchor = 31.1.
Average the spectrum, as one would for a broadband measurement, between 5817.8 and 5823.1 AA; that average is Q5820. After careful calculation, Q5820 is 29.6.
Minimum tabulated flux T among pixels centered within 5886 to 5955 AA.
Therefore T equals 8.8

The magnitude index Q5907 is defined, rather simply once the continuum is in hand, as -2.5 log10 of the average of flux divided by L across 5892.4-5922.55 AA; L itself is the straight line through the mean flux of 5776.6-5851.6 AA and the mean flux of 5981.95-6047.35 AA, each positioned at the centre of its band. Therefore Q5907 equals 0.39 mag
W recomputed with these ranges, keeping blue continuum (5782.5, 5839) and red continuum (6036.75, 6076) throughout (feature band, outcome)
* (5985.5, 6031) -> 0.06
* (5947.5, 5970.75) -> 0.15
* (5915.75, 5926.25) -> 0.21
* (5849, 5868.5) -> 0.10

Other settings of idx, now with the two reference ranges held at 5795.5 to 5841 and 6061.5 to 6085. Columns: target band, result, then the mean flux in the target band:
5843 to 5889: 0.19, 28.3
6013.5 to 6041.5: 0.03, 34.6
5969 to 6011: 0.09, 32.4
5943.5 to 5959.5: 0.15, 30.1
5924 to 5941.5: 0.17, 29.6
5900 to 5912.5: 0.32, 25.6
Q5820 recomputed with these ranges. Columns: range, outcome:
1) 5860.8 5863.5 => 29.4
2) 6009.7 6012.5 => 33.9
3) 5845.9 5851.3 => 33.6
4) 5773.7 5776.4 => 32.4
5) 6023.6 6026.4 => 35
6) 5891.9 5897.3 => 12.6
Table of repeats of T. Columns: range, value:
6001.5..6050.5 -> 31.4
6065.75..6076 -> 32.7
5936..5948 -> 29.4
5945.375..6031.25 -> 27.2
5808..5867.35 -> 26.6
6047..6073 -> 31.7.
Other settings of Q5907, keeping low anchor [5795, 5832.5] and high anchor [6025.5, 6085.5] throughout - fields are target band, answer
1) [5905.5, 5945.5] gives 0.19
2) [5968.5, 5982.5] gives 0.09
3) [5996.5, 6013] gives 0.07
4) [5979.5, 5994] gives 0.09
